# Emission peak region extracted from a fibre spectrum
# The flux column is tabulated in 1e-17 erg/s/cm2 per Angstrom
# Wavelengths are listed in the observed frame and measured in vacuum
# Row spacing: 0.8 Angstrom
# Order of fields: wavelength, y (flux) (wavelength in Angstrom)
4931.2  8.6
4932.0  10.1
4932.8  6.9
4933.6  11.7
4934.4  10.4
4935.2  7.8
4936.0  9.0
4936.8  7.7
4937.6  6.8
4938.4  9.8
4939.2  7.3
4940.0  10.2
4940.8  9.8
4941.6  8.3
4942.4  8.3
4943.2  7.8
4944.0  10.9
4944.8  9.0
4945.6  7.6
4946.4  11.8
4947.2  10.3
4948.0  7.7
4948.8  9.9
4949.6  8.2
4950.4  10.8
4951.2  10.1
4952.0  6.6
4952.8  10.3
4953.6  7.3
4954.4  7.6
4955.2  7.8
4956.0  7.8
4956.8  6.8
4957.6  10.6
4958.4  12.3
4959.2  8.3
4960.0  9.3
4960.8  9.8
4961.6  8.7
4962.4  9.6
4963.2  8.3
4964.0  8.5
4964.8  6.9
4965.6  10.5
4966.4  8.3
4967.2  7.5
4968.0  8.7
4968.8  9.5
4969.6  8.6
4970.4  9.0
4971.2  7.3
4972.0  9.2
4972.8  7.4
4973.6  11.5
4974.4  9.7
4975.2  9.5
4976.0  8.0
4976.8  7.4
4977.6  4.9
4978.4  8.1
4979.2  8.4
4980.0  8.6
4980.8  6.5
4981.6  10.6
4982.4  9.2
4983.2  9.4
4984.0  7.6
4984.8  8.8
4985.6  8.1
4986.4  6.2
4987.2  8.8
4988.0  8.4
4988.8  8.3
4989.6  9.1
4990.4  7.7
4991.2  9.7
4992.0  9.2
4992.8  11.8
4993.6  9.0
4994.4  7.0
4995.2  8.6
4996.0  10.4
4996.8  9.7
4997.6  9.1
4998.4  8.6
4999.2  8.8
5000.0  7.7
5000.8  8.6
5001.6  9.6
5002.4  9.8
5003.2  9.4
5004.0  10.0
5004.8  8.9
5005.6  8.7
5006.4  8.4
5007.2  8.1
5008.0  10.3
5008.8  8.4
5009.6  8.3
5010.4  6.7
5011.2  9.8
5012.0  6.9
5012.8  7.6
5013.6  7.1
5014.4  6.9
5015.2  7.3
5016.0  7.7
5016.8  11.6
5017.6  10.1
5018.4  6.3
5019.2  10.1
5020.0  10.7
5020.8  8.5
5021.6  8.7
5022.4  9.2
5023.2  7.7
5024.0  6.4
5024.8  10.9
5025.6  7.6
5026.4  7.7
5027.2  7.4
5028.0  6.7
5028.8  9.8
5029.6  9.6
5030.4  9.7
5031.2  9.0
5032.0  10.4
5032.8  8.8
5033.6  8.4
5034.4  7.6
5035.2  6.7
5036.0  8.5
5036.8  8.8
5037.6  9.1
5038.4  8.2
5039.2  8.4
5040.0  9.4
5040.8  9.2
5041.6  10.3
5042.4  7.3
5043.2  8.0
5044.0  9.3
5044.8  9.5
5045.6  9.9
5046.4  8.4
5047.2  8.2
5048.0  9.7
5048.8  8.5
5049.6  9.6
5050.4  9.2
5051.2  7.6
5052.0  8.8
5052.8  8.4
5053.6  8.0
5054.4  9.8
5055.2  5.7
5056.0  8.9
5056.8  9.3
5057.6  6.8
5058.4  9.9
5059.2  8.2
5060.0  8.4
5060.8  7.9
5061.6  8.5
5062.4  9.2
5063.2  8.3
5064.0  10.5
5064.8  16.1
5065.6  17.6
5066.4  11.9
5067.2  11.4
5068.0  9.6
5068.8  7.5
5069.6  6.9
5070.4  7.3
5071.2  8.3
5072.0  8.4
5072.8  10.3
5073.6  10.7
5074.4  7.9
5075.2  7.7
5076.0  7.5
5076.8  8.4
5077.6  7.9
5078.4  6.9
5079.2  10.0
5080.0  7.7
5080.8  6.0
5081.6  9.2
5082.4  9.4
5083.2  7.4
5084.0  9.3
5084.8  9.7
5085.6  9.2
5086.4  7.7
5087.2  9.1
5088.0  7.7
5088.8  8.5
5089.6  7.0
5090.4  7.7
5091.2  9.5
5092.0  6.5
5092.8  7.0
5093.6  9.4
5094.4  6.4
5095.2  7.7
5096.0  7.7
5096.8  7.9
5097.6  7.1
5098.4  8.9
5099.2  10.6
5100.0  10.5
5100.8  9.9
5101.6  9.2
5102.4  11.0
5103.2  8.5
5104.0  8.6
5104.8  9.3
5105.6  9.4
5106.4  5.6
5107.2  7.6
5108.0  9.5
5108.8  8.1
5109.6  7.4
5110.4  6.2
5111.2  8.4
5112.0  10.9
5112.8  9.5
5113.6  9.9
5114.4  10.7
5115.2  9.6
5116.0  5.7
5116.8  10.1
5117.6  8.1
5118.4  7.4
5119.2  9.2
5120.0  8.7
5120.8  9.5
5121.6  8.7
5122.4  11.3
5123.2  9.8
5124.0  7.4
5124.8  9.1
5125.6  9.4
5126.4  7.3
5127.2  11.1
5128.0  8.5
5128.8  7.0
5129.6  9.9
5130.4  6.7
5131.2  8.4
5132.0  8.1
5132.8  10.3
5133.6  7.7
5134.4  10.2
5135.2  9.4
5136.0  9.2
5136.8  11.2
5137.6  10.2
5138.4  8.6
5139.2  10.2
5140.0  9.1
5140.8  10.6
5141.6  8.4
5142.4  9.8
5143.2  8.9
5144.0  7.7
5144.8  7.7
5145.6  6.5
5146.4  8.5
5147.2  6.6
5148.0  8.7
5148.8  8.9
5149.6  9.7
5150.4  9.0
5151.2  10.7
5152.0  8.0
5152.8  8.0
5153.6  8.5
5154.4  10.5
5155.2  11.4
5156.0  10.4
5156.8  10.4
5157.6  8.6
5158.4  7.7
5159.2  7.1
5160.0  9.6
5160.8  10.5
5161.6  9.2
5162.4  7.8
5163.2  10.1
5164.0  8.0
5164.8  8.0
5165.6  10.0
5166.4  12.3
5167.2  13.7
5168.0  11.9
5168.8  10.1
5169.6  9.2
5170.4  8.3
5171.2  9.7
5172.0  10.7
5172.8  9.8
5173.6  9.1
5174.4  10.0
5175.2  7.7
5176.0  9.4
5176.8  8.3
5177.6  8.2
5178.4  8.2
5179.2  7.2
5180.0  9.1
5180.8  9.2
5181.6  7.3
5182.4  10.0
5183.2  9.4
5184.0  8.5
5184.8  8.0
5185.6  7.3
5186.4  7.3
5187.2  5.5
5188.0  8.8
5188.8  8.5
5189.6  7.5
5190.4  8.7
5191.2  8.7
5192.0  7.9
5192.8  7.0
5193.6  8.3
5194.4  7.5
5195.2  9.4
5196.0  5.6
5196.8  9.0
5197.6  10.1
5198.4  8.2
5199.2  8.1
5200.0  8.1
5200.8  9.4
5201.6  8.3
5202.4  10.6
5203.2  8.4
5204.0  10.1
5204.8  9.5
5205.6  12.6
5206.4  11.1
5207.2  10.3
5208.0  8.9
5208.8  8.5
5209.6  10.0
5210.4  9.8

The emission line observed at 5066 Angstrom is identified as H-beta 4861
